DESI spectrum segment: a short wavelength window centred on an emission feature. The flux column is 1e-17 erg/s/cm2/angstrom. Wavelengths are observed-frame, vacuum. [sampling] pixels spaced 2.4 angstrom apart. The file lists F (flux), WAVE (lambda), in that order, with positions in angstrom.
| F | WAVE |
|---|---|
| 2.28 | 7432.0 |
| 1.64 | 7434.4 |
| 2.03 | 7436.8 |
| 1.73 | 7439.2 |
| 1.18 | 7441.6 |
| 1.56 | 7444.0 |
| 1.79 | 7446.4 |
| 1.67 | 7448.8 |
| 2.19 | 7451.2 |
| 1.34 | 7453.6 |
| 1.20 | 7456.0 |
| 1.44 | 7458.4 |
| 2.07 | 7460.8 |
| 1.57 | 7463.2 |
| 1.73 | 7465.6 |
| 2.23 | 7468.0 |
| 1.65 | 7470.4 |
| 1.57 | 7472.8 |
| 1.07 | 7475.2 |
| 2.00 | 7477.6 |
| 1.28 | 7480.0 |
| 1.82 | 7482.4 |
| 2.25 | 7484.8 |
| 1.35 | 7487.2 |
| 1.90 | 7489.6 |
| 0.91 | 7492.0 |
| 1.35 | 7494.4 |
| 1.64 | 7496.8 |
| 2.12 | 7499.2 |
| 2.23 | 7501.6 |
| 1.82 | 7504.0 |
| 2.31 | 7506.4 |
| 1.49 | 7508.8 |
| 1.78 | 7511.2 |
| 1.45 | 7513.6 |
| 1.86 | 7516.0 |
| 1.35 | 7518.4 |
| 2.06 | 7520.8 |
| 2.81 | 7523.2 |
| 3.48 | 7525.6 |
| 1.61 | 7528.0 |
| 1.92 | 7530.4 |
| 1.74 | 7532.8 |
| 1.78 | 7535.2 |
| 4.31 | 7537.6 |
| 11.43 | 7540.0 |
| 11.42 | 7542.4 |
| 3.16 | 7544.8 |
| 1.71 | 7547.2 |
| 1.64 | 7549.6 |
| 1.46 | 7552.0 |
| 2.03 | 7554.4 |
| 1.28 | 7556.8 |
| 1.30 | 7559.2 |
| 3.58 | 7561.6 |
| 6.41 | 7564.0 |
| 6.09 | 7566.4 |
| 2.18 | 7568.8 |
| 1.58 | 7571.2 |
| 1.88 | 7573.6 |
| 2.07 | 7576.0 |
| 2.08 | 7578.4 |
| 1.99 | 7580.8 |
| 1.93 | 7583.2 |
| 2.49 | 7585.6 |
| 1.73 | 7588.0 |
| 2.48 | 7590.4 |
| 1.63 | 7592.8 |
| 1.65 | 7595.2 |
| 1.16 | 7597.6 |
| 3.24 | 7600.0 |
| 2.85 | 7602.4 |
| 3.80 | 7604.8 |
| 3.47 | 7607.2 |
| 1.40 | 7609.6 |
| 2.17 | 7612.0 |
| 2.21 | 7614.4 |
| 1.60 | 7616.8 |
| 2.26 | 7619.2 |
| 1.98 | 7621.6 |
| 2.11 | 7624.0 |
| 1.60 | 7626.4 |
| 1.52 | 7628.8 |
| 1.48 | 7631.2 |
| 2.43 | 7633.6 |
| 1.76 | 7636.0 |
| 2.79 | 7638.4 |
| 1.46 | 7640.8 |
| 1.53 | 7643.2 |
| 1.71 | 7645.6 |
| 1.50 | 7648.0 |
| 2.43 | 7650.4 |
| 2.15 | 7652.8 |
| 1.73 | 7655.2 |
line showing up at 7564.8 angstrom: [N II]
